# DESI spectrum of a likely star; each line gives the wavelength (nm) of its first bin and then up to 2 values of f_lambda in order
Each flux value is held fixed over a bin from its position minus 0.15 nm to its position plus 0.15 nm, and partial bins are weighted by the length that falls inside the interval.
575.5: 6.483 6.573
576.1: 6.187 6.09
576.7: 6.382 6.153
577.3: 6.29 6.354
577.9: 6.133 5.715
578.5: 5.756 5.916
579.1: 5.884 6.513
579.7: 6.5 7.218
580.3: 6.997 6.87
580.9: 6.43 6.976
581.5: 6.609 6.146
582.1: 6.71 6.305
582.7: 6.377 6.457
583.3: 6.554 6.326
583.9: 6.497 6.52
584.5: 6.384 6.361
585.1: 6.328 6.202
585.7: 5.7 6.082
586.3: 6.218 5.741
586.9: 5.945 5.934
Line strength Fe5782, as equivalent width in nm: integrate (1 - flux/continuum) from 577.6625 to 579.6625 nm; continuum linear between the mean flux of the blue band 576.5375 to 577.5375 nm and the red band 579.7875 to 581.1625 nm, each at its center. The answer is 0.16 nm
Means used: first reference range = 6.28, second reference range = 6.87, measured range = 6.03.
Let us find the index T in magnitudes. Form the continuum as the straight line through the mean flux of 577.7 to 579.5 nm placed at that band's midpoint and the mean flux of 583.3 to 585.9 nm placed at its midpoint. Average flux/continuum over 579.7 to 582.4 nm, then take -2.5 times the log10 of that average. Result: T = -0.10 mag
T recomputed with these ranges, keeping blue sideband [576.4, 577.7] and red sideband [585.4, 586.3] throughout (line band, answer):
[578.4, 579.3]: 0.06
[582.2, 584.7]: -0.06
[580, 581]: -0.11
